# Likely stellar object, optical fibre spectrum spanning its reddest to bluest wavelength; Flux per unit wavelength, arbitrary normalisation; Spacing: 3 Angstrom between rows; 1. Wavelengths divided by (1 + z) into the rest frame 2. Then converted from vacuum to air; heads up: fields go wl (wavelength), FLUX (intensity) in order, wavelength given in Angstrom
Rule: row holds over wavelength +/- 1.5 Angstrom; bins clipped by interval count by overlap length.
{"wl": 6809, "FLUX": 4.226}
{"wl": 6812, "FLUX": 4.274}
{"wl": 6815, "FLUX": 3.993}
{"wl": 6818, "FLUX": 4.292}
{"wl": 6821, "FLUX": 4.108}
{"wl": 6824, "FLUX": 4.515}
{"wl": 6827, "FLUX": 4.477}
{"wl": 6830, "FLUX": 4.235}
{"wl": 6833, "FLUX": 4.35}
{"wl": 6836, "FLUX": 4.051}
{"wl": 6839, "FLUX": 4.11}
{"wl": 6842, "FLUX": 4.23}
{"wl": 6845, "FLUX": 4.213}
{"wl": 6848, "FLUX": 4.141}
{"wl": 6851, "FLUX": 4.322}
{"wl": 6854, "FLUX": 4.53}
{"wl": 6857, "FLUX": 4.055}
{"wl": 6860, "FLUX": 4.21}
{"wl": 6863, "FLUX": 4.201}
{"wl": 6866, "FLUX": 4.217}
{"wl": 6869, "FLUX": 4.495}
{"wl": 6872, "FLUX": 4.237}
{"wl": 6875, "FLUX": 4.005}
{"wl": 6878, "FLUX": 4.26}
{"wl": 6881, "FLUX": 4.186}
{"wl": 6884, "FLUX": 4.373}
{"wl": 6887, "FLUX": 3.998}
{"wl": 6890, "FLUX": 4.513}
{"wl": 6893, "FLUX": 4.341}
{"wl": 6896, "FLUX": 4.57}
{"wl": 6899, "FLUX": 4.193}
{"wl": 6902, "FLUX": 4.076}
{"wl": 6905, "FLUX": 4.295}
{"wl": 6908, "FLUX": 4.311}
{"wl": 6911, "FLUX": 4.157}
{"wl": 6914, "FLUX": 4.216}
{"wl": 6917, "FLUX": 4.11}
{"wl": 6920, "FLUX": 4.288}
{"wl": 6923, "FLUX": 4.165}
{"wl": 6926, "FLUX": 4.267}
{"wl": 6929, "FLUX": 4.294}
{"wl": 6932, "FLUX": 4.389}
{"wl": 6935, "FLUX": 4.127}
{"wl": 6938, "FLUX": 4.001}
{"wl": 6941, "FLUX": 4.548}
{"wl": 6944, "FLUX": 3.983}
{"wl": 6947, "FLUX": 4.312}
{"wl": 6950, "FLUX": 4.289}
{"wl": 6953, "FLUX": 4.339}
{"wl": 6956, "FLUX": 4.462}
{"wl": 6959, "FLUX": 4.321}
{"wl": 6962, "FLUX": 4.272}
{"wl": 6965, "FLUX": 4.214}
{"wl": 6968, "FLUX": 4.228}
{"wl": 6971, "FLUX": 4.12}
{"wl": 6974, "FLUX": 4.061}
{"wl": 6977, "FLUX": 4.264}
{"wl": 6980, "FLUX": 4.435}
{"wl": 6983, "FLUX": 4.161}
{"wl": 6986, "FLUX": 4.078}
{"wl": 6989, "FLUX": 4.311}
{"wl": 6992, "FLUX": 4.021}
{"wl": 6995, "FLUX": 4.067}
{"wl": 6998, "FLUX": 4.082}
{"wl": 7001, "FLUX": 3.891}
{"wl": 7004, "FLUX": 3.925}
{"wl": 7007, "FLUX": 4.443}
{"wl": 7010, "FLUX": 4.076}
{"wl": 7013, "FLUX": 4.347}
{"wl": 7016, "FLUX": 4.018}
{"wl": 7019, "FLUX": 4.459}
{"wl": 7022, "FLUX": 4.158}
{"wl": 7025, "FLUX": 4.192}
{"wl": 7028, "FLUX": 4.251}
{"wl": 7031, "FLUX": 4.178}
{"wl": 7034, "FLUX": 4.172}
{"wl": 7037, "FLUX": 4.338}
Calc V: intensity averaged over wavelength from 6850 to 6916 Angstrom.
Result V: 4.26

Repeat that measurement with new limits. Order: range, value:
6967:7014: 4.15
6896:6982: 4.25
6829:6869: 4.23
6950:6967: 4.32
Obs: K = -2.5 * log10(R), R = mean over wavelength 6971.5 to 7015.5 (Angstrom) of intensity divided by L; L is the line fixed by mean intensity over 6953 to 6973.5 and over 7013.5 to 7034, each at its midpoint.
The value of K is 0.02 mag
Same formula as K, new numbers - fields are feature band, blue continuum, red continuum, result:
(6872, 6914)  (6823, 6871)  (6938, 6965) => 0.01 mag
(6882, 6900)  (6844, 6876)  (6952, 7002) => -0.03 mag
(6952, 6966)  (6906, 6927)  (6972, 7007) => -0.04 mag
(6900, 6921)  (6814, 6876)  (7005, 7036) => 0.01 mag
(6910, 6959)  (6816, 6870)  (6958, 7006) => -0.02 mag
